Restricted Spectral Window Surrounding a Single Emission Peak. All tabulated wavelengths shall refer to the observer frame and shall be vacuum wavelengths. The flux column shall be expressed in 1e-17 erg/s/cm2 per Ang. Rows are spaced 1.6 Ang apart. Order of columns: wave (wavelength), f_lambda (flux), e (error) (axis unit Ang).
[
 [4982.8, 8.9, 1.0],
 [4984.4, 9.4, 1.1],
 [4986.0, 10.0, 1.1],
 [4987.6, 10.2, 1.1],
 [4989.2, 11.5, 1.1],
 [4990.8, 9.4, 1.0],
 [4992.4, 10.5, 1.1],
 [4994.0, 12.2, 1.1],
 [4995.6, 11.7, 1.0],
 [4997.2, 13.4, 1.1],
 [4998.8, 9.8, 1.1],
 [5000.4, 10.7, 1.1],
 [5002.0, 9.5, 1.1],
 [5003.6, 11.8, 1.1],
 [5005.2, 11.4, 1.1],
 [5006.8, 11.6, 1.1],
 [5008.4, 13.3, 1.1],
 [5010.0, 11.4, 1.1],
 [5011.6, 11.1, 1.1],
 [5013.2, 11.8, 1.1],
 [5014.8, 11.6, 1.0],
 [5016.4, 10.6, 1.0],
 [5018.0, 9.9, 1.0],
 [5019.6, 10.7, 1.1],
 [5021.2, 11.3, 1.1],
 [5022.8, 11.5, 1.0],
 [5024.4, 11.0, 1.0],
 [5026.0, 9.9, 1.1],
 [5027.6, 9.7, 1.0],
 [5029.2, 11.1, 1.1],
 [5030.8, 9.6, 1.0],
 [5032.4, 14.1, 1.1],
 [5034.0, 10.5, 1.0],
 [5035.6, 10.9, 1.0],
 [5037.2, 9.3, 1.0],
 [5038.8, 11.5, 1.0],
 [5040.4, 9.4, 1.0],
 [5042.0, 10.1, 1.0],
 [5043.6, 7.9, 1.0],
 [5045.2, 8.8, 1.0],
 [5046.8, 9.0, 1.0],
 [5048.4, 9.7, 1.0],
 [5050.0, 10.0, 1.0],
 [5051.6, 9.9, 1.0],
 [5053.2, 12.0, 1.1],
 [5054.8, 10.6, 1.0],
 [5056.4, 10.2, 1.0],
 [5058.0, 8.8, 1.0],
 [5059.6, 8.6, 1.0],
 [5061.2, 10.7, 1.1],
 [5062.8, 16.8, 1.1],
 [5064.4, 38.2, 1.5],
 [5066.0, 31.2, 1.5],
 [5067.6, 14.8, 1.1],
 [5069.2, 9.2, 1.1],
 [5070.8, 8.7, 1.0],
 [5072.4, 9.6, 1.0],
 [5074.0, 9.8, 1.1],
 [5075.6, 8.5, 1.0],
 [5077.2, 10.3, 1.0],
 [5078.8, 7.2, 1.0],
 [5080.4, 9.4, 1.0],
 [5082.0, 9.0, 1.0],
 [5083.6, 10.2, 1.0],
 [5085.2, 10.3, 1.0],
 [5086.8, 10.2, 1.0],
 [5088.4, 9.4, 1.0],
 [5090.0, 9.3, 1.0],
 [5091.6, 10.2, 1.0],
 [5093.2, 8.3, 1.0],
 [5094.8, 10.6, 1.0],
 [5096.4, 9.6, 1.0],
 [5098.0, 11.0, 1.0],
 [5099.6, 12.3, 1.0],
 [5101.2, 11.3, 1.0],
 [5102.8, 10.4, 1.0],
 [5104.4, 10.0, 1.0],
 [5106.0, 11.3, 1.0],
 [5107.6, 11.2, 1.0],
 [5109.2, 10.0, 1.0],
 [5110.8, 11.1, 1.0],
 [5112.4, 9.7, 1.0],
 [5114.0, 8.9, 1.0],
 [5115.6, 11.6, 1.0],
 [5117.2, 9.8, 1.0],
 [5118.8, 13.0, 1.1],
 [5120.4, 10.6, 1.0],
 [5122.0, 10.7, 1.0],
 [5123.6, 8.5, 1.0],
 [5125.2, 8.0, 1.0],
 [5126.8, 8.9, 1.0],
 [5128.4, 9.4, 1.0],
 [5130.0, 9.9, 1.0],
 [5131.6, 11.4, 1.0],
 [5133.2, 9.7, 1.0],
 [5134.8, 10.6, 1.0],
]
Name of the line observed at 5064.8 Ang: Hbeta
